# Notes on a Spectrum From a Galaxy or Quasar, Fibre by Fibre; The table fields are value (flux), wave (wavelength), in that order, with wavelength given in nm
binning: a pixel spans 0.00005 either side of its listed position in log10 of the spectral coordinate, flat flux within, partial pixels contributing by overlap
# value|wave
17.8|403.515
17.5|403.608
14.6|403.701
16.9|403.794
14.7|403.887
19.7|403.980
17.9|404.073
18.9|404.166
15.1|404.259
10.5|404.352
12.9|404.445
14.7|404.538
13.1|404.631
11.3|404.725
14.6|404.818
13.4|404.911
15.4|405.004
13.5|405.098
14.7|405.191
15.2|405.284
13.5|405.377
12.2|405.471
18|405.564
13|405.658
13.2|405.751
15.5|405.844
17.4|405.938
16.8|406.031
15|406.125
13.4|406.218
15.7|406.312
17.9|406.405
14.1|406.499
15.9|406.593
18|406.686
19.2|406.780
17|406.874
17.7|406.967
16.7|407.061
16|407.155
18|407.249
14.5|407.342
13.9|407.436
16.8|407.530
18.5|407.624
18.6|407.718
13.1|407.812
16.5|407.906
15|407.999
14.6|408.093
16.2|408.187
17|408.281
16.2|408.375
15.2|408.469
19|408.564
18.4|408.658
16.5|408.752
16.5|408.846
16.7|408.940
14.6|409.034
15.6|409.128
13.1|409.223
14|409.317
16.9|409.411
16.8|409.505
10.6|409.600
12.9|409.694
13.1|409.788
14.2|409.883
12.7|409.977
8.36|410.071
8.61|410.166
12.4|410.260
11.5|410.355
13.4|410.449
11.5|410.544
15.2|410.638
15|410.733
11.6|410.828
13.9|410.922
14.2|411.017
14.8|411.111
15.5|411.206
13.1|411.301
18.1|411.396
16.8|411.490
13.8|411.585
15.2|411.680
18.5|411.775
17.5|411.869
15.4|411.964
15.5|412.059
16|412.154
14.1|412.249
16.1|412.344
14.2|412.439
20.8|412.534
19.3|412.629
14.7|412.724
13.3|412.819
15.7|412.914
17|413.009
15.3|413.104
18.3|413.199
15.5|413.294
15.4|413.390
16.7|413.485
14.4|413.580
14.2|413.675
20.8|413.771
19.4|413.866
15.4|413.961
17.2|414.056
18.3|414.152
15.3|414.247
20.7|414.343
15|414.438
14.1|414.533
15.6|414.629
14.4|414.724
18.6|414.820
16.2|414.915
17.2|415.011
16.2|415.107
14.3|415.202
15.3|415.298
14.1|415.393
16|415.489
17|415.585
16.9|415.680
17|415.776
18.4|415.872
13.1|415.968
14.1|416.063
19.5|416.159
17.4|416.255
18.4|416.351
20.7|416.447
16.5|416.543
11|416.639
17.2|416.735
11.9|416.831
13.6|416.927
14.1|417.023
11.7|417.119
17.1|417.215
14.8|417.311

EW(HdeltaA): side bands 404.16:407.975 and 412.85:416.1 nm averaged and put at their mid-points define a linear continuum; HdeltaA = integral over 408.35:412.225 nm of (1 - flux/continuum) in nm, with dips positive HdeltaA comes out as 0.29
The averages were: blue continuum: 15.3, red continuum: 16.3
